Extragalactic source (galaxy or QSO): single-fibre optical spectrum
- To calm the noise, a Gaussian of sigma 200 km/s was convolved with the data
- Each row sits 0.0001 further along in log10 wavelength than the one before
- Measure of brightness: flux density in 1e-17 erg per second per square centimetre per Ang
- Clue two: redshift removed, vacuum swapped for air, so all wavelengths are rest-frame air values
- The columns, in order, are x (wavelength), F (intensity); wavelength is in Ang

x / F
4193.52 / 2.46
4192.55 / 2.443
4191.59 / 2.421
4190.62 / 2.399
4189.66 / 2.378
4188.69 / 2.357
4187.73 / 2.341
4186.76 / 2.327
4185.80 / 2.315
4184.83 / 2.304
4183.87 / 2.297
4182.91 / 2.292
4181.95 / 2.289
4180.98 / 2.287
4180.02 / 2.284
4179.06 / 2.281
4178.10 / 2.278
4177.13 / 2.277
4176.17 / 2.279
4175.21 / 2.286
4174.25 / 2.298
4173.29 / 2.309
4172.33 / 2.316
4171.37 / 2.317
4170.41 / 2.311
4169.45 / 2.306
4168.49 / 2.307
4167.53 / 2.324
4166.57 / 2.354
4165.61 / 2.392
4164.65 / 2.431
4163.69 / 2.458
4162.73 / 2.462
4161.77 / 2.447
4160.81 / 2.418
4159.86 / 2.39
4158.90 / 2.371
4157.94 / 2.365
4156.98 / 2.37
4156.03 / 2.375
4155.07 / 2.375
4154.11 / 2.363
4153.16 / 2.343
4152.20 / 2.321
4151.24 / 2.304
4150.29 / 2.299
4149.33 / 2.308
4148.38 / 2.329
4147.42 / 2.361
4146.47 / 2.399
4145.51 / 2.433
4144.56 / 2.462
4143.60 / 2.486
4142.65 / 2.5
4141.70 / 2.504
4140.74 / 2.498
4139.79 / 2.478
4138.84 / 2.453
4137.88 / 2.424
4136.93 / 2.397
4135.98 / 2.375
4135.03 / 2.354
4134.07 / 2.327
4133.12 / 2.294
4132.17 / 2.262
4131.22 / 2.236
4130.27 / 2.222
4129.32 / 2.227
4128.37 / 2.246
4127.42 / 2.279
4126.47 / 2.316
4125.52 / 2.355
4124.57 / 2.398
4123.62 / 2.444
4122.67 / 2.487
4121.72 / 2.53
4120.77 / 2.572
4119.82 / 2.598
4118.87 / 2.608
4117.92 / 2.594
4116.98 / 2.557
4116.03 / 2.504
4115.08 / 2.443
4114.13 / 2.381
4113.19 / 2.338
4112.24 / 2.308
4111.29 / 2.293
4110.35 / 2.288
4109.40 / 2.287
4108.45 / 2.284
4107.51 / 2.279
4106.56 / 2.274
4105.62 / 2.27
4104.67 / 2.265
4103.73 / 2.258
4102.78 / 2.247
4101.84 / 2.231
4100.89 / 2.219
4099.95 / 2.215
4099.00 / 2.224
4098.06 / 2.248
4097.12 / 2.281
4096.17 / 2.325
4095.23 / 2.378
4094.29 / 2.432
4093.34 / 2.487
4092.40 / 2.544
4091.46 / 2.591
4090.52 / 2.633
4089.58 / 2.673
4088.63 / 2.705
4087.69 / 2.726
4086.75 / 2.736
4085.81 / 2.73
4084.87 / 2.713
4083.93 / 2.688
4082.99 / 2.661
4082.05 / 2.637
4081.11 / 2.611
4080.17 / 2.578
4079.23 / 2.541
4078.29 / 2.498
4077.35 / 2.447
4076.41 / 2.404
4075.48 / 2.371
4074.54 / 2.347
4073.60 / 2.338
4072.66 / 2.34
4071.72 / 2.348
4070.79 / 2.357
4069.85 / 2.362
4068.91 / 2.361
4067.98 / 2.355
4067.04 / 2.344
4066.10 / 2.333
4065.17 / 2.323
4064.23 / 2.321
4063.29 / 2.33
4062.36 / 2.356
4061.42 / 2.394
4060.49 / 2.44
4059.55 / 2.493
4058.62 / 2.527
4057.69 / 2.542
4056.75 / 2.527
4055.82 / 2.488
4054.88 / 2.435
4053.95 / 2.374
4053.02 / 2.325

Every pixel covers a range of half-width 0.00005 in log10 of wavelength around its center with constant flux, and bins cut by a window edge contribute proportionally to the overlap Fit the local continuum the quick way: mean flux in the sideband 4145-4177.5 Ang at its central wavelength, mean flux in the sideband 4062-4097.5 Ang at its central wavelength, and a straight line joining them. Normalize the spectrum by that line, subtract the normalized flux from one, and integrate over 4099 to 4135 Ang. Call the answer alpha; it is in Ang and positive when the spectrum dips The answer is 1.1 Ang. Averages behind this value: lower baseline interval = 2.48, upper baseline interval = 2.35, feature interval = 2.35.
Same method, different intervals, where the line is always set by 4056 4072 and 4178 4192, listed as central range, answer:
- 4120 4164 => -0.63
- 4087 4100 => -0.51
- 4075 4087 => -0.98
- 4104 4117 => 0.21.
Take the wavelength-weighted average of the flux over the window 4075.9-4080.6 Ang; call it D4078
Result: 2.49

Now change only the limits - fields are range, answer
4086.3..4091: 2.69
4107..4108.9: 2.28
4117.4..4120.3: 2.6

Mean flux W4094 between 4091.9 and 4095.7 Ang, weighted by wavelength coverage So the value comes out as 2.46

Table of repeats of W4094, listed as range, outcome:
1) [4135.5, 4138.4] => 2.4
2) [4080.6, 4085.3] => 2.66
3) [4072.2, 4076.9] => 2.36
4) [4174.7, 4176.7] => 2.29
